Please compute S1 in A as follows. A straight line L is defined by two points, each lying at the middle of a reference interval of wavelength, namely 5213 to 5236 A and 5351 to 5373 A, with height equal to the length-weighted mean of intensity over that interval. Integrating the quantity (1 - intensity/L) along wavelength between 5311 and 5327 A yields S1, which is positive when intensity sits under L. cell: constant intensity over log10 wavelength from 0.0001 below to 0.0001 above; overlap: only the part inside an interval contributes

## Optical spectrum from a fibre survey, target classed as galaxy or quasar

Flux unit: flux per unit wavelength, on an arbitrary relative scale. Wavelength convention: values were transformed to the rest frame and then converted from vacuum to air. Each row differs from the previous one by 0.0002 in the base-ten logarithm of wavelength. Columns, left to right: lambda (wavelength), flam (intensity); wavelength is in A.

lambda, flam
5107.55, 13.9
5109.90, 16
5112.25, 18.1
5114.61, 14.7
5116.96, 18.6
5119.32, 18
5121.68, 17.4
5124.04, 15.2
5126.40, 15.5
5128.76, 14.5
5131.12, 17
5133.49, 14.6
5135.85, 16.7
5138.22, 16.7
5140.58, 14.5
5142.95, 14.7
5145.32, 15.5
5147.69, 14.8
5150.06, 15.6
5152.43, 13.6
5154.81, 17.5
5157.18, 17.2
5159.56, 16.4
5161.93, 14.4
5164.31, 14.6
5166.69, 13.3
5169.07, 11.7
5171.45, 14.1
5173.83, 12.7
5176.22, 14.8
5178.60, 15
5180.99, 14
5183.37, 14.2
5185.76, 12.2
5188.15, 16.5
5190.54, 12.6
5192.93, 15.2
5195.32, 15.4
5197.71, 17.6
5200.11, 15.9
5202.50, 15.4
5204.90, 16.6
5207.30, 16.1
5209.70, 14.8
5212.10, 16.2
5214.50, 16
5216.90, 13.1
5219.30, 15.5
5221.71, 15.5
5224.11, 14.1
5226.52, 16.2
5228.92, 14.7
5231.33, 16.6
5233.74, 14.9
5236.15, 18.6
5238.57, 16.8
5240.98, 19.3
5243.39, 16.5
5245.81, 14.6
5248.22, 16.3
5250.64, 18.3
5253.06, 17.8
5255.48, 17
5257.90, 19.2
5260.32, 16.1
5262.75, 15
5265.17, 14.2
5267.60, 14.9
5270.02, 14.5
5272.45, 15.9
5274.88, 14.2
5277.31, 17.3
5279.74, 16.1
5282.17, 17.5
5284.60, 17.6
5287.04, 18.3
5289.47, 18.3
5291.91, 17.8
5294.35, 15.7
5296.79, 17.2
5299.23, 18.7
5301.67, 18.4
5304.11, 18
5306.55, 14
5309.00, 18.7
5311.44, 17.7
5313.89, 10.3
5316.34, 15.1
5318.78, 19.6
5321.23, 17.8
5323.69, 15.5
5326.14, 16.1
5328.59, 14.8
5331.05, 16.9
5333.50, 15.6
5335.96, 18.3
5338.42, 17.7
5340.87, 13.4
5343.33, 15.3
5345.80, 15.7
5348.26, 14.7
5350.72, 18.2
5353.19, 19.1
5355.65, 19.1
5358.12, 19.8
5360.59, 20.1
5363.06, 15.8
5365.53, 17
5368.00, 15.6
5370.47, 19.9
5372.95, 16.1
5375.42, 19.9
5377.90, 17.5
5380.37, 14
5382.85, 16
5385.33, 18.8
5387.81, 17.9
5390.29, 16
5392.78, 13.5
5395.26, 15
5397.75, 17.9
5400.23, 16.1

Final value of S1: 1.3 A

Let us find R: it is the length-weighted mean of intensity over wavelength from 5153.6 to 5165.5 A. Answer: 16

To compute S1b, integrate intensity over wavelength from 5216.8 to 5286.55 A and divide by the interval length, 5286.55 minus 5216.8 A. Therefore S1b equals 16.2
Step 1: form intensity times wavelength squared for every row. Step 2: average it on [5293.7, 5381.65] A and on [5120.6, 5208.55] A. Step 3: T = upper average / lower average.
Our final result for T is 1.19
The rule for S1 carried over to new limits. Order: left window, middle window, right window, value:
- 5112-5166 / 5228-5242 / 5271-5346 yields -0.5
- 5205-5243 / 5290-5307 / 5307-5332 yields -1.3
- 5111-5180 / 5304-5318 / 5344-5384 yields 1.1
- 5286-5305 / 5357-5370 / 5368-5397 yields -0.6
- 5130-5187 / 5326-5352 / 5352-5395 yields 1.4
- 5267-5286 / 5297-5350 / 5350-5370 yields 2.7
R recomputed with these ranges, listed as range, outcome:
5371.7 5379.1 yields 17.8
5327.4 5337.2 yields 16.4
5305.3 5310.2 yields 16.3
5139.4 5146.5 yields 14.9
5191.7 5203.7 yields 15.9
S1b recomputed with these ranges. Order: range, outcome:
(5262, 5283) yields 15.5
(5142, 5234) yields 15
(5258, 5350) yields 16.3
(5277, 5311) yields 17.4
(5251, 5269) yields 16.4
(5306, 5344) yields 16.1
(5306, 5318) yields 15.4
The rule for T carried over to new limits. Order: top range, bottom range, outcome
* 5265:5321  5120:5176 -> 1.16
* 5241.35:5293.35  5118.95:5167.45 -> 1.12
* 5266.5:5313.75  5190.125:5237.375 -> 1.10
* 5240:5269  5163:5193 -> 1.23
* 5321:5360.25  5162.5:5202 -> 1.24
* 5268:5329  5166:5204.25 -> 1.20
